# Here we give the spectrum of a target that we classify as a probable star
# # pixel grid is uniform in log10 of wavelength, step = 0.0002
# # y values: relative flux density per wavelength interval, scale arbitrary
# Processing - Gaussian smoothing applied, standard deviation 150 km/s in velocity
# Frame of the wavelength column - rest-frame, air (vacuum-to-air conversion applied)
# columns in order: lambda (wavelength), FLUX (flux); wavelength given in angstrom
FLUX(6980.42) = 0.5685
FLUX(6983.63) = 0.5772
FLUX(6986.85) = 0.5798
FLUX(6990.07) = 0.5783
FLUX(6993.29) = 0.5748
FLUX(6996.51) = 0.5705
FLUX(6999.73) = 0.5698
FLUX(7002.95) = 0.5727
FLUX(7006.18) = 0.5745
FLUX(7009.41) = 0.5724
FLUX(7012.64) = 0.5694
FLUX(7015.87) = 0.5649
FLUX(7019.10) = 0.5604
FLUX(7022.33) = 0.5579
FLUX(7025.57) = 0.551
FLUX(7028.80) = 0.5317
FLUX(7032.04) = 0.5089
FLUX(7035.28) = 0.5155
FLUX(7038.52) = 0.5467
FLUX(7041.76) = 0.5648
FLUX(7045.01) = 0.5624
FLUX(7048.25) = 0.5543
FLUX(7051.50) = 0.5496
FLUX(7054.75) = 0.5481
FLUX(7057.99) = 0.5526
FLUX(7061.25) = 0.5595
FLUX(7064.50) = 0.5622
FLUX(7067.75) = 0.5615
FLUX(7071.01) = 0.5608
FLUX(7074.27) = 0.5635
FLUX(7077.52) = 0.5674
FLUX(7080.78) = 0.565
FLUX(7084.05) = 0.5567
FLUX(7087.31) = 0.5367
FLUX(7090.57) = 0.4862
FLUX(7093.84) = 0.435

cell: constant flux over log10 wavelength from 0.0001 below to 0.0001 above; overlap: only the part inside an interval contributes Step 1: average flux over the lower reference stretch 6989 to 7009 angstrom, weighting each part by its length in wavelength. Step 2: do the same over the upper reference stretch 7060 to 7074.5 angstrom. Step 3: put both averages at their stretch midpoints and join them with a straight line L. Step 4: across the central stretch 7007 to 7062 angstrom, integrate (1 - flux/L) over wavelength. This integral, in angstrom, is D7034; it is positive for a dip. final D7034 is 1.5 angstrom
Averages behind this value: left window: 0.573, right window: 0.561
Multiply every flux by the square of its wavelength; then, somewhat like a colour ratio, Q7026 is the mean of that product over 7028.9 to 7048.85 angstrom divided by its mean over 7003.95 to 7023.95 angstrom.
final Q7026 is 1.0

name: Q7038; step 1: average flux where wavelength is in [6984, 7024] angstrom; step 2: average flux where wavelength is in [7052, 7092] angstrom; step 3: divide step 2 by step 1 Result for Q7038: 0.97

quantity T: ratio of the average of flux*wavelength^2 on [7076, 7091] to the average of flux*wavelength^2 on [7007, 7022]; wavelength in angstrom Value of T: 0.98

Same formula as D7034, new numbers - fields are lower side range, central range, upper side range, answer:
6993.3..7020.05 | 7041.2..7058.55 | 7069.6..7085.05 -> 0.3 angstrom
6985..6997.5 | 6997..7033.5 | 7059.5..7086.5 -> 0.9 angstrom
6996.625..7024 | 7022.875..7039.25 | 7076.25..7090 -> 0.9 angstrom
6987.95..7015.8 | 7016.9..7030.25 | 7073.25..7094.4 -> 0.3 angstrom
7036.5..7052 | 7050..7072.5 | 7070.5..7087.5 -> 0.0 angstrom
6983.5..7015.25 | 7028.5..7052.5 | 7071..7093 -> 0.7 angstrom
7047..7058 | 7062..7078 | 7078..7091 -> -0.5 angstrom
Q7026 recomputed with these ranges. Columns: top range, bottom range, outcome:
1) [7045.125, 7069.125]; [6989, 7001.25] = 0.99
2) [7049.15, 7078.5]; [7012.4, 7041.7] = 1.03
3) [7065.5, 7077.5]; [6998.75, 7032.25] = 1.02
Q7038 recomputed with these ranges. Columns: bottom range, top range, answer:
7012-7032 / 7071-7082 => 1.02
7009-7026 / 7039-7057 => 0.99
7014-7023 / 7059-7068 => 1.00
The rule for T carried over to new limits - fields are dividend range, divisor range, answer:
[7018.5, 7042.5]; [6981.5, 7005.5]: 0.95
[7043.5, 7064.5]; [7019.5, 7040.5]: 1.04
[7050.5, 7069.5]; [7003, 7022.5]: 0.99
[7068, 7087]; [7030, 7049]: 1.05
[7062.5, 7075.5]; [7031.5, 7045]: 1.05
